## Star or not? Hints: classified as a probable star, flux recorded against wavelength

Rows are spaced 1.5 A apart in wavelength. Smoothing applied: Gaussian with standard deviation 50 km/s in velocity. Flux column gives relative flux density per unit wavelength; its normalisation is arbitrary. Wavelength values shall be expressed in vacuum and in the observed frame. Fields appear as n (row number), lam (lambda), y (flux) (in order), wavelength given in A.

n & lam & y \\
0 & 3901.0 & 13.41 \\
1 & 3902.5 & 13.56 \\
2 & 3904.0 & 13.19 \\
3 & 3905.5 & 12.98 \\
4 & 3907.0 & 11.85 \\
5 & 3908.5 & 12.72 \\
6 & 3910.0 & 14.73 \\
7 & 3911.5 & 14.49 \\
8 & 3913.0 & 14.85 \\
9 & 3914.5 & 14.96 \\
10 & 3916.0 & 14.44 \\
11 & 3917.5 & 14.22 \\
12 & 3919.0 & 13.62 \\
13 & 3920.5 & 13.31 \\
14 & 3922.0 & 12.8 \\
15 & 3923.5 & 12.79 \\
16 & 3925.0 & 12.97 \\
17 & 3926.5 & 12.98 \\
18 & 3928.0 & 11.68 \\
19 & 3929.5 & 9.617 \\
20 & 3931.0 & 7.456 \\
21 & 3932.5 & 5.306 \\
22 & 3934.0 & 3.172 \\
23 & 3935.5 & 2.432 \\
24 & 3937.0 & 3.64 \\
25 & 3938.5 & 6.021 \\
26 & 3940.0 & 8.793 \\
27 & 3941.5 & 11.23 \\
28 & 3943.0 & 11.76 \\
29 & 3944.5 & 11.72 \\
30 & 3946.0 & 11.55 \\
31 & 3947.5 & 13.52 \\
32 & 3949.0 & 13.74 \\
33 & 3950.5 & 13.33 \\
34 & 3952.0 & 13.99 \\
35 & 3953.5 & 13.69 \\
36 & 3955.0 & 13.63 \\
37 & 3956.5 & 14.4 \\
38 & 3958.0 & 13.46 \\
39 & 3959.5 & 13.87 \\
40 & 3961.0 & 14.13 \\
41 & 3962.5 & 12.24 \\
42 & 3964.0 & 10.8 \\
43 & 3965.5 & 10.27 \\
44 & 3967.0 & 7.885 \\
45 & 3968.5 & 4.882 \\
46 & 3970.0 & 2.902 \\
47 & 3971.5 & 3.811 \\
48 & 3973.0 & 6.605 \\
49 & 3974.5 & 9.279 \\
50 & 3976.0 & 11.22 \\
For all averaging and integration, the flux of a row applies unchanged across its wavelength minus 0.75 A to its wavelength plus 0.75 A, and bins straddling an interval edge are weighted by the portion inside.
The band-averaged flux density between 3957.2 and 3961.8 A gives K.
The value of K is 13.8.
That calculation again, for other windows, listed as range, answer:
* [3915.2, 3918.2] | 14.3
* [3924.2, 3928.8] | 12.5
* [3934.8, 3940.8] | 5.29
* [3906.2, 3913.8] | 13.7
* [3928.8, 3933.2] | 7.46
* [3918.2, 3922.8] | 13.2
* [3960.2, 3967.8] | 11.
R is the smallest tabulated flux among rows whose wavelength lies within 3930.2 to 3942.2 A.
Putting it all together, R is 2.432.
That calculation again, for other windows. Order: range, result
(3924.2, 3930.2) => 9.617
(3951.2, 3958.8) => 13.46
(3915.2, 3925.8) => 12.79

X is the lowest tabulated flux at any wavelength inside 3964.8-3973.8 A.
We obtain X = 2.902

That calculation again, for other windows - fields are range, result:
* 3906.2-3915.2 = 11.85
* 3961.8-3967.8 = 7.885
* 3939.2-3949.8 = 8.793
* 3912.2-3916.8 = 14.44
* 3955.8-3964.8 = 10.8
